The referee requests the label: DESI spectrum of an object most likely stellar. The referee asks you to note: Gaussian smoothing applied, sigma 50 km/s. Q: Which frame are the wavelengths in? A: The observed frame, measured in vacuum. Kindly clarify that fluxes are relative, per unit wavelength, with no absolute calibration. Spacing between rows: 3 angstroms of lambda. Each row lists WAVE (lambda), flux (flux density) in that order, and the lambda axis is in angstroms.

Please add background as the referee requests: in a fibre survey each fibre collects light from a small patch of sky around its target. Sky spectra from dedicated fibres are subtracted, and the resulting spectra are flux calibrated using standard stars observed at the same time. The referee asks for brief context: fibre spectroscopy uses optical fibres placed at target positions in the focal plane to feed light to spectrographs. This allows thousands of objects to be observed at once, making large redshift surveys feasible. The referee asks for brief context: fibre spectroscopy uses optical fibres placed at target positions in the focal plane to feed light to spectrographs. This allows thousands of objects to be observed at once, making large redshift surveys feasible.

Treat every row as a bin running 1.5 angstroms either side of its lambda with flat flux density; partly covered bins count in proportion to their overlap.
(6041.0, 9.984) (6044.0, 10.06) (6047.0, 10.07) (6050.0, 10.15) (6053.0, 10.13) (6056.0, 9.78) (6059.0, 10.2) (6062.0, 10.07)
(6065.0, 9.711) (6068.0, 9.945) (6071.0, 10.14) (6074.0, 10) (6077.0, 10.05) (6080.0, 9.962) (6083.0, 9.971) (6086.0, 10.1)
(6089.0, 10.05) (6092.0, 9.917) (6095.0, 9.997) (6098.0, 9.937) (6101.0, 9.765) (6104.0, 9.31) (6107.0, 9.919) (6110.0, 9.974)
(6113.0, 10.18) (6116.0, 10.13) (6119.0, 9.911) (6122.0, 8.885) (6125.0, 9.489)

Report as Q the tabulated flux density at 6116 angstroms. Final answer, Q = 10.13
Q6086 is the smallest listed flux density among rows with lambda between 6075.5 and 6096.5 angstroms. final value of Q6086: 9.917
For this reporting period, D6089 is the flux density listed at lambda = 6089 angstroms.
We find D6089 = 10.05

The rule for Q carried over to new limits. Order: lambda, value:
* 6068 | 9.945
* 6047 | 10.07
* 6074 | 10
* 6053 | 10.13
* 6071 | 10.14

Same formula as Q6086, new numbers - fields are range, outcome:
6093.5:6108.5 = 9.31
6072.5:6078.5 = 10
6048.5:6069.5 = 9.711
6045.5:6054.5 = 10.07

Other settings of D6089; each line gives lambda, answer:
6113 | 10.18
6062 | 10.07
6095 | 9.997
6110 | 9.974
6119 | 9.911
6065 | 9.711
